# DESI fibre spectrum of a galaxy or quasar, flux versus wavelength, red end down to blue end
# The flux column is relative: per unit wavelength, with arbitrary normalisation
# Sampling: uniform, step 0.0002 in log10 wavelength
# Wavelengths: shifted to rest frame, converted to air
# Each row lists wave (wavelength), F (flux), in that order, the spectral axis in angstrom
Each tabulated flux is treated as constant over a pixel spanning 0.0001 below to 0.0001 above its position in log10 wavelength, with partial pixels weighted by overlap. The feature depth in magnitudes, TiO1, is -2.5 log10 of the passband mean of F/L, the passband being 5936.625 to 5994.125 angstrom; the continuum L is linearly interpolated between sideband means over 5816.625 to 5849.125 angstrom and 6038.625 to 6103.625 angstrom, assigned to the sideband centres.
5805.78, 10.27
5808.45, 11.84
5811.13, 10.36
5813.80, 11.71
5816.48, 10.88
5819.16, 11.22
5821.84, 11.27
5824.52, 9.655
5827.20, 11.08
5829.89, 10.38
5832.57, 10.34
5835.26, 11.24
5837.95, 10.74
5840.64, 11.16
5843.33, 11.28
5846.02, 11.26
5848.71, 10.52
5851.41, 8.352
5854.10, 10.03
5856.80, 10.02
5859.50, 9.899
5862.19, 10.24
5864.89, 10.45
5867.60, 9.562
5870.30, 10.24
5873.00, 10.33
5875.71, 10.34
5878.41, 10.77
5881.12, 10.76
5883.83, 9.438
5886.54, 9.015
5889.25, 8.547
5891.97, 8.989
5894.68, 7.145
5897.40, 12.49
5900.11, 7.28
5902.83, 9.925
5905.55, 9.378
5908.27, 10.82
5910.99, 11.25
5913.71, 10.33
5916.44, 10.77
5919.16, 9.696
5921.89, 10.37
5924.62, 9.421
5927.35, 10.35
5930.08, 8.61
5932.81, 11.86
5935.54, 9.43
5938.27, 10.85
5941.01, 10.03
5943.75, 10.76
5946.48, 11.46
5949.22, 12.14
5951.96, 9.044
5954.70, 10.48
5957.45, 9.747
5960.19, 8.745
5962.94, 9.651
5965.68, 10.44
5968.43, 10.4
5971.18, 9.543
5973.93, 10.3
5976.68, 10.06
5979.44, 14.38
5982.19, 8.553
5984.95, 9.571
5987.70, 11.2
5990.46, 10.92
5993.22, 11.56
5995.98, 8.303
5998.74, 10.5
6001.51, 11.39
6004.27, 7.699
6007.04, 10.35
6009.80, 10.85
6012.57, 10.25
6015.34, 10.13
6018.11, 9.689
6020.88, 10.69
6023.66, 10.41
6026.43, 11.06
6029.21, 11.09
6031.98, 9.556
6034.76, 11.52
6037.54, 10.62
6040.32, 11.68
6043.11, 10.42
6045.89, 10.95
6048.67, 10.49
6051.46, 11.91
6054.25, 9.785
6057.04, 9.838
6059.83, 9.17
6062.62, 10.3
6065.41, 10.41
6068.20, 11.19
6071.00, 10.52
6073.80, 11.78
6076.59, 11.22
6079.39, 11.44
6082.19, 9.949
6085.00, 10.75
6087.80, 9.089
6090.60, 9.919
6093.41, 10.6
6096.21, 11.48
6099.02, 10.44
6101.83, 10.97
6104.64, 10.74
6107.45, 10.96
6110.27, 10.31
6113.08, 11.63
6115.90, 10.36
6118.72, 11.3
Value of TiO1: 0.028 mag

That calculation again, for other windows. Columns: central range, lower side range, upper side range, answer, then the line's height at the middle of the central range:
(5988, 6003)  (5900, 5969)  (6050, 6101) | -0.02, 10.3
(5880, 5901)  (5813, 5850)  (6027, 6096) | 0.17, 10.8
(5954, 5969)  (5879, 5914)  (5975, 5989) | 0.07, 10.5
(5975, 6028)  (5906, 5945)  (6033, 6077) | 0.02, 10.5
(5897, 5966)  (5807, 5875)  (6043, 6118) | 0.04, 10.6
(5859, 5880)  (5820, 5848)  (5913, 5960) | 0.04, 10.6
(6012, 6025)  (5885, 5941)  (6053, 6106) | 0.00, 10.3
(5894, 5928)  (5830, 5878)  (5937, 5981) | 0.05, 10.4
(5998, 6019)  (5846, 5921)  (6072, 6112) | 0.03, 10.4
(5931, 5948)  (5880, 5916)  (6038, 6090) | -0.08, 9.9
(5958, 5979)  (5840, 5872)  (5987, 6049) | 0.04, 10.4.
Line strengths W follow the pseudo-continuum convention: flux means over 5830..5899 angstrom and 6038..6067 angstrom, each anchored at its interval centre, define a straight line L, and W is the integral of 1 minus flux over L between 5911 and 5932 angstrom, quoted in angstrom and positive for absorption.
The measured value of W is 0.3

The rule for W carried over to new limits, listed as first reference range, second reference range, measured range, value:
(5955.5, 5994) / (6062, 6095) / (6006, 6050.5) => -0.6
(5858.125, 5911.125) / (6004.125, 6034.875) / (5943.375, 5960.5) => -0.6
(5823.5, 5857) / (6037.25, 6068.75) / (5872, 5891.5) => 1.2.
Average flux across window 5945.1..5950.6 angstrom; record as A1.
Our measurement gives 11.8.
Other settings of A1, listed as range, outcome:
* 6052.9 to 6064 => 9.77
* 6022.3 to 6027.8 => 10.7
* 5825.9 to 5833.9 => 10.6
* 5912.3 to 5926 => 10.1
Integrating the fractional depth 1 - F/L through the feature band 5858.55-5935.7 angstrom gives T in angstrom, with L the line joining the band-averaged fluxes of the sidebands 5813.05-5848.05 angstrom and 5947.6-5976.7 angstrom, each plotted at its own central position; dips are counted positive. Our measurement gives 4.07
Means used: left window 10.9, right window 10.1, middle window 9.93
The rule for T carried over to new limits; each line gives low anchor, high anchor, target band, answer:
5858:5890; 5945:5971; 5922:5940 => 0.1 angstrom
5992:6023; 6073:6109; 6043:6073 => 0.0 angstrom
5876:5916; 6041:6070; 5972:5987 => -0.6 angstrom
